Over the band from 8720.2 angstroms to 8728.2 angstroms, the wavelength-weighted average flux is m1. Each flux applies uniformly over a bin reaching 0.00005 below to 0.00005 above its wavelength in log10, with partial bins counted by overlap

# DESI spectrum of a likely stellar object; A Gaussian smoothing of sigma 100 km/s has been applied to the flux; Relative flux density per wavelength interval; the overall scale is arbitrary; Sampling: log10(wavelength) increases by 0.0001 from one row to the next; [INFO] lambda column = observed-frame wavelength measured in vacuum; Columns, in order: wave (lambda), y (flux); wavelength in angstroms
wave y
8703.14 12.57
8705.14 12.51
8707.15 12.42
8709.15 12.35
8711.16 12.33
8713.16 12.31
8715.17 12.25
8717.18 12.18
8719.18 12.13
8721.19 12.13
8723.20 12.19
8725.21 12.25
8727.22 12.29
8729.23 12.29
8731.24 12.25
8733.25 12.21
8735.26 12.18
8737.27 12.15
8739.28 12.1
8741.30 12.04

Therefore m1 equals 12.2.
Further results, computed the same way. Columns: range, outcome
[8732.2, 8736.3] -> 12.2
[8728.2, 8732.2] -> 12.3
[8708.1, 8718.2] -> 12.3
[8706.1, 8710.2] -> 12.4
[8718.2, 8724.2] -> 12.1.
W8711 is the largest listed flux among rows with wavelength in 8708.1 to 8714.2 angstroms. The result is 12.35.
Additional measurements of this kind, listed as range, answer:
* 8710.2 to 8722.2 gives 12.33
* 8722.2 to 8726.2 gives 12.25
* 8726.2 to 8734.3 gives 12.29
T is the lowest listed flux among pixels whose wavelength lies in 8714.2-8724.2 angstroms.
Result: 12.13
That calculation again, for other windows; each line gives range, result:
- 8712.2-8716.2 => 12.25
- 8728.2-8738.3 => 12.15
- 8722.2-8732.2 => 12.19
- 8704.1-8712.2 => 12.33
